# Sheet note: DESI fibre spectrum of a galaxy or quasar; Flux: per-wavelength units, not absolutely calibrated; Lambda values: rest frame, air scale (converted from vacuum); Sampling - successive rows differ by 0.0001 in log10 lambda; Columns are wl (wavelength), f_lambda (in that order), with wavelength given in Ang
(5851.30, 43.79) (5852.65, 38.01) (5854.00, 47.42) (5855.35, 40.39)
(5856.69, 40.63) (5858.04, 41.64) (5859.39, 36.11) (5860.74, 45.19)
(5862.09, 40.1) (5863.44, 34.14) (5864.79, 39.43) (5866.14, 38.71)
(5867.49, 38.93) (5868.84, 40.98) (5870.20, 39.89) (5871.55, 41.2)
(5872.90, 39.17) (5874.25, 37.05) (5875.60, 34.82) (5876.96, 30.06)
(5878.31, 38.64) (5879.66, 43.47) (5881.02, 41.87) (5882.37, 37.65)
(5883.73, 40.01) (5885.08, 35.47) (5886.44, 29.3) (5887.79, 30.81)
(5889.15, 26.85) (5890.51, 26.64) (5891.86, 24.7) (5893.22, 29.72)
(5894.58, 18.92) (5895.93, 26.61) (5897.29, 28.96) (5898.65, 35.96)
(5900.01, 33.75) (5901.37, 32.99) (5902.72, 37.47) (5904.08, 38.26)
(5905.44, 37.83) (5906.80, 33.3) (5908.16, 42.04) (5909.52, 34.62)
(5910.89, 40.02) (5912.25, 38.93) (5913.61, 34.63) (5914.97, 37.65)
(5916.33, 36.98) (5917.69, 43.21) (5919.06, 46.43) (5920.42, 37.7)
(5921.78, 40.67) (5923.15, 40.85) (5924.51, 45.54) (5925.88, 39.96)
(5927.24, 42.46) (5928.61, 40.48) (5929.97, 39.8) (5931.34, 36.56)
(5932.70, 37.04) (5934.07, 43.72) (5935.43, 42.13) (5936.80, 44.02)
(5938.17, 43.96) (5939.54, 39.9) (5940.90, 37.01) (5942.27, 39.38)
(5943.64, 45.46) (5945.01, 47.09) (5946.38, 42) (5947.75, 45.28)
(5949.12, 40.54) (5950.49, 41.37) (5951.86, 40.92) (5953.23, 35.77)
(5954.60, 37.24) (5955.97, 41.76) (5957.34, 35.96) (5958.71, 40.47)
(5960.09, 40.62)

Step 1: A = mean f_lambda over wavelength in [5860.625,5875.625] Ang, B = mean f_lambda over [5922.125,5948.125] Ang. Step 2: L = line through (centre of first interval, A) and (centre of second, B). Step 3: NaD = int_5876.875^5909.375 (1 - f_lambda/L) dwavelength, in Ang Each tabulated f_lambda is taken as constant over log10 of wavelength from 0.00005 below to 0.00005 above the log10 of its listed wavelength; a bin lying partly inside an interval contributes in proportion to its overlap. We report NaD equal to 5.3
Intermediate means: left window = 39.1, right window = 41.7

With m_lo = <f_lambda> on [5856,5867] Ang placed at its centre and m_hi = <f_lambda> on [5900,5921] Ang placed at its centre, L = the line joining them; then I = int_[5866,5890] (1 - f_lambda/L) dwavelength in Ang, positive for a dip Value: 1.35 Ang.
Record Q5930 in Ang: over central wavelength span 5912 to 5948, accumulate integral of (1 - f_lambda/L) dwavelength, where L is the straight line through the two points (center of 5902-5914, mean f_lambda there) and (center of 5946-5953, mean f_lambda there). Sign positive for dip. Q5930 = -1.2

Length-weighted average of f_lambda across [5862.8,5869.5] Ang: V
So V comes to 38.5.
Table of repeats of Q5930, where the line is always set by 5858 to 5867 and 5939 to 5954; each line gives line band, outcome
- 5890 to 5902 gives 3.4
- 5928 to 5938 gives 0.1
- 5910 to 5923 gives 0.3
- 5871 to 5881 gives 0.4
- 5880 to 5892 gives 2.0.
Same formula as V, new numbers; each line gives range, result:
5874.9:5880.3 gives 36.7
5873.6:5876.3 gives 35.8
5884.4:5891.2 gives 29.8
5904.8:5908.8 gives 37.7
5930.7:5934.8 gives 39.3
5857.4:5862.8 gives 40.7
